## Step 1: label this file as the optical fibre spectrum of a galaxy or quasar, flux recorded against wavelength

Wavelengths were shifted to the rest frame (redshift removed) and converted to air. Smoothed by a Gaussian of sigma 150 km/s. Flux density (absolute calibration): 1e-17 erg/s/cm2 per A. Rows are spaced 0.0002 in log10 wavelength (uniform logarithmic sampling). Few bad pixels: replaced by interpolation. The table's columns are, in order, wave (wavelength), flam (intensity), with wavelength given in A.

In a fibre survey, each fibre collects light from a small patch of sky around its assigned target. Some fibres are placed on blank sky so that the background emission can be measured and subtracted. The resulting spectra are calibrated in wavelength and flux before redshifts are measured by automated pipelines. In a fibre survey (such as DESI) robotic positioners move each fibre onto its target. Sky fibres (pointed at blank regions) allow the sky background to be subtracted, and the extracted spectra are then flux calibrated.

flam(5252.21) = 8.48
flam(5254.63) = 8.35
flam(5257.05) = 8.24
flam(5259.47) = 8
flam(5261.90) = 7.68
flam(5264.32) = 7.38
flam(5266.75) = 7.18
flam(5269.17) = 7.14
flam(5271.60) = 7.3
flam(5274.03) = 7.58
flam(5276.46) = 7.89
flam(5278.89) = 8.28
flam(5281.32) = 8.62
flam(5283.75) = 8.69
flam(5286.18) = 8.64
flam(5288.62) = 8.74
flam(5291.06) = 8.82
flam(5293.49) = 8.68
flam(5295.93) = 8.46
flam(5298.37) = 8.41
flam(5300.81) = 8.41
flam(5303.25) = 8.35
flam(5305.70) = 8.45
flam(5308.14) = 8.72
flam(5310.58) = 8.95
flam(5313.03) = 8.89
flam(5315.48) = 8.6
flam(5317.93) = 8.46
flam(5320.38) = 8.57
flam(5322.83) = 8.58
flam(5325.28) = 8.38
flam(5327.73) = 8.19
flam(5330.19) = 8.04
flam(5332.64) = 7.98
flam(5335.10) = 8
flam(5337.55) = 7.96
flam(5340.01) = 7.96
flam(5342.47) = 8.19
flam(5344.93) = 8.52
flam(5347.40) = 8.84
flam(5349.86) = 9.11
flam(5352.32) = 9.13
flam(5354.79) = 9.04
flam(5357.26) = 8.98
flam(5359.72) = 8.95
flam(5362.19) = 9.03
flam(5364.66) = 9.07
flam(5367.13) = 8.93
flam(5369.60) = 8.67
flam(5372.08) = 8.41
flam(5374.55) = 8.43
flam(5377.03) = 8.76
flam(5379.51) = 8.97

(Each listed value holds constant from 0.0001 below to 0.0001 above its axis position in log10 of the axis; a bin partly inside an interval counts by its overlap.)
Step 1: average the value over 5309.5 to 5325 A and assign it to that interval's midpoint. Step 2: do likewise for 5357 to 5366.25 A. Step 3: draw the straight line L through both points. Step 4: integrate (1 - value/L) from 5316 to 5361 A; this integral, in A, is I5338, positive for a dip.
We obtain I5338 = 1.7 A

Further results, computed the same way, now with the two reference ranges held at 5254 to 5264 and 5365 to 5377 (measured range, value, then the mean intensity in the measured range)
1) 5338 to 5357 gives -0.34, 8.67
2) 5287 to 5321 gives -1.45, 8.61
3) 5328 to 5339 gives 0.55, 8.01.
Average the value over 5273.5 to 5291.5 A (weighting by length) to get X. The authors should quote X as 8.42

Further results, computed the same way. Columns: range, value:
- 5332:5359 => 8.54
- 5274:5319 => 8.53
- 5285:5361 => 8.55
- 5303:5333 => 8.49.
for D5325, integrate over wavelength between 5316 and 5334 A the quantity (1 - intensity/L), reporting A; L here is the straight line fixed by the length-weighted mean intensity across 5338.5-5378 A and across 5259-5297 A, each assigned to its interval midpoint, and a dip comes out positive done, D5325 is 0.3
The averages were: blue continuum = 8.07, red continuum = 8.74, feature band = 8.32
